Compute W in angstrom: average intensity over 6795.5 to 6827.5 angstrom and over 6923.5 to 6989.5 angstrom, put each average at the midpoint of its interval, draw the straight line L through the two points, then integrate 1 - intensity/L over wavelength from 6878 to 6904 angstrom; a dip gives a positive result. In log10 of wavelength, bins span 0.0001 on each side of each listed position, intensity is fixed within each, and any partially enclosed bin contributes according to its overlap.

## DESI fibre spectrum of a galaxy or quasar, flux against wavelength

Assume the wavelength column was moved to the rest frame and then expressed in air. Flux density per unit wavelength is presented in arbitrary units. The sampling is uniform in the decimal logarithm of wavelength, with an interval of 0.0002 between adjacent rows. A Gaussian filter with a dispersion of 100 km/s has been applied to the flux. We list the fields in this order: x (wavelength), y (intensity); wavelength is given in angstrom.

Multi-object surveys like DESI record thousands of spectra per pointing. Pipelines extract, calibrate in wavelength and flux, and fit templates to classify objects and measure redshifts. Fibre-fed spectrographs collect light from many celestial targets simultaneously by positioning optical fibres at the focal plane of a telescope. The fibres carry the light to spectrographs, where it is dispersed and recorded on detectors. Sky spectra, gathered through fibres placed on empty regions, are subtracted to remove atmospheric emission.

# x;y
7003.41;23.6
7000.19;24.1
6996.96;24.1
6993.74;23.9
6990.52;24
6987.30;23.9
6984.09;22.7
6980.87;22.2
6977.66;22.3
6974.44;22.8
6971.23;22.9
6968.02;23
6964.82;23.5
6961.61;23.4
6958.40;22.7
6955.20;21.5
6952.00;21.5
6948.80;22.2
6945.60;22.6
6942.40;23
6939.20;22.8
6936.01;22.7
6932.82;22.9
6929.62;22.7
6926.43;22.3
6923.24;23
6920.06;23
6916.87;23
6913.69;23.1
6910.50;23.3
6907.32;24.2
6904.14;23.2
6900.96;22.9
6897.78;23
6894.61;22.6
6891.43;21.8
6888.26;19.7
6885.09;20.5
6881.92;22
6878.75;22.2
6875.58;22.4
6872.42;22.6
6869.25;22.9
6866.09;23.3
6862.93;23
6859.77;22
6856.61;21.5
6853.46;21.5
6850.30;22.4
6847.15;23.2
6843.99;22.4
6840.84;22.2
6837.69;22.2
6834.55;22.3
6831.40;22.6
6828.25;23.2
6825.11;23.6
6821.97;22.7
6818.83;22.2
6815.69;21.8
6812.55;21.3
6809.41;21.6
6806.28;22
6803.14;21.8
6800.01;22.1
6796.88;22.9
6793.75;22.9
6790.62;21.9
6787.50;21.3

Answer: 0.7 angstrom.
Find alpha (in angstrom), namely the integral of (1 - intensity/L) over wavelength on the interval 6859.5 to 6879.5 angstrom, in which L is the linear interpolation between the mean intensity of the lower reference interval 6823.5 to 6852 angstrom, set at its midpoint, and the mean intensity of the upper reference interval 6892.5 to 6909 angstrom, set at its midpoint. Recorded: 0.19 angstrom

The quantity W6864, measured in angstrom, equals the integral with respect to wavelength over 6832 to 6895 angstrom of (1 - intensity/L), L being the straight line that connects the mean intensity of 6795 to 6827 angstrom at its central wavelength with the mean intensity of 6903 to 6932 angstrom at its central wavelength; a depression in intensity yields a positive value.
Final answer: 1.4 angstrom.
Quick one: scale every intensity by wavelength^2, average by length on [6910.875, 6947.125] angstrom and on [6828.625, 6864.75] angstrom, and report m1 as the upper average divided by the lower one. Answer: 1.0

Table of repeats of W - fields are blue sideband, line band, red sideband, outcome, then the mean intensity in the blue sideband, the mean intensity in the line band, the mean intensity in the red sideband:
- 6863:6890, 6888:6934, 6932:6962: -1.1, 22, 22.8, 22.5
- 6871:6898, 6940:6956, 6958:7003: 0.4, 21.8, 22.2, 23.3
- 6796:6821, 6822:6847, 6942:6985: -0.7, 22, 22.7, 22.6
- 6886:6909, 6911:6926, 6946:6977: -0.3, 22.4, 23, 22.6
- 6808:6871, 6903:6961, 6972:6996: 0.3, 22.4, 22.8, 23.1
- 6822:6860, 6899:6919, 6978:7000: -0.3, 22.5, 23.3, 23.4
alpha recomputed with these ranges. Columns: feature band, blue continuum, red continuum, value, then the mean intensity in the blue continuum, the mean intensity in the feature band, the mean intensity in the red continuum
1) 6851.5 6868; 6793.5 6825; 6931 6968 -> 0.04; 22.2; 22.3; 22.6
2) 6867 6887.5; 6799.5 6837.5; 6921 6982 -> 0.36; 22.3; 22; 22.6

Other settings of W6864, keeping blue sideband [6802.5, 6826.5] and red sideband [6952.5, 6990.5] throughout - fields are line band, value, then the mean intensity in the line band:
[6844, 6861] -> 0.1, 22.1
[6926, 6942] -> -0.1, 22.7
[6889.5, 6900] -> 0.0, 22.4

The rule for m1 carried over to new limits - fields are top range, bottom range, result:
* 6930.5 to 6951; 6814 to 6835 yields 1.04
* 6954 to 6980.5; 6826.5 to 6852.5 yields 1.05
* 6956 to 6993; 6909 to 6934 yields 1.02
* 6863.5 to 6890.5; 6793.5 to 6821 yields 1.02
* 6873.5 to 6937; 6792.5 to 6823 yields 1.05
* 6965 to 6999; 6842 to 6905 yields 1.08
